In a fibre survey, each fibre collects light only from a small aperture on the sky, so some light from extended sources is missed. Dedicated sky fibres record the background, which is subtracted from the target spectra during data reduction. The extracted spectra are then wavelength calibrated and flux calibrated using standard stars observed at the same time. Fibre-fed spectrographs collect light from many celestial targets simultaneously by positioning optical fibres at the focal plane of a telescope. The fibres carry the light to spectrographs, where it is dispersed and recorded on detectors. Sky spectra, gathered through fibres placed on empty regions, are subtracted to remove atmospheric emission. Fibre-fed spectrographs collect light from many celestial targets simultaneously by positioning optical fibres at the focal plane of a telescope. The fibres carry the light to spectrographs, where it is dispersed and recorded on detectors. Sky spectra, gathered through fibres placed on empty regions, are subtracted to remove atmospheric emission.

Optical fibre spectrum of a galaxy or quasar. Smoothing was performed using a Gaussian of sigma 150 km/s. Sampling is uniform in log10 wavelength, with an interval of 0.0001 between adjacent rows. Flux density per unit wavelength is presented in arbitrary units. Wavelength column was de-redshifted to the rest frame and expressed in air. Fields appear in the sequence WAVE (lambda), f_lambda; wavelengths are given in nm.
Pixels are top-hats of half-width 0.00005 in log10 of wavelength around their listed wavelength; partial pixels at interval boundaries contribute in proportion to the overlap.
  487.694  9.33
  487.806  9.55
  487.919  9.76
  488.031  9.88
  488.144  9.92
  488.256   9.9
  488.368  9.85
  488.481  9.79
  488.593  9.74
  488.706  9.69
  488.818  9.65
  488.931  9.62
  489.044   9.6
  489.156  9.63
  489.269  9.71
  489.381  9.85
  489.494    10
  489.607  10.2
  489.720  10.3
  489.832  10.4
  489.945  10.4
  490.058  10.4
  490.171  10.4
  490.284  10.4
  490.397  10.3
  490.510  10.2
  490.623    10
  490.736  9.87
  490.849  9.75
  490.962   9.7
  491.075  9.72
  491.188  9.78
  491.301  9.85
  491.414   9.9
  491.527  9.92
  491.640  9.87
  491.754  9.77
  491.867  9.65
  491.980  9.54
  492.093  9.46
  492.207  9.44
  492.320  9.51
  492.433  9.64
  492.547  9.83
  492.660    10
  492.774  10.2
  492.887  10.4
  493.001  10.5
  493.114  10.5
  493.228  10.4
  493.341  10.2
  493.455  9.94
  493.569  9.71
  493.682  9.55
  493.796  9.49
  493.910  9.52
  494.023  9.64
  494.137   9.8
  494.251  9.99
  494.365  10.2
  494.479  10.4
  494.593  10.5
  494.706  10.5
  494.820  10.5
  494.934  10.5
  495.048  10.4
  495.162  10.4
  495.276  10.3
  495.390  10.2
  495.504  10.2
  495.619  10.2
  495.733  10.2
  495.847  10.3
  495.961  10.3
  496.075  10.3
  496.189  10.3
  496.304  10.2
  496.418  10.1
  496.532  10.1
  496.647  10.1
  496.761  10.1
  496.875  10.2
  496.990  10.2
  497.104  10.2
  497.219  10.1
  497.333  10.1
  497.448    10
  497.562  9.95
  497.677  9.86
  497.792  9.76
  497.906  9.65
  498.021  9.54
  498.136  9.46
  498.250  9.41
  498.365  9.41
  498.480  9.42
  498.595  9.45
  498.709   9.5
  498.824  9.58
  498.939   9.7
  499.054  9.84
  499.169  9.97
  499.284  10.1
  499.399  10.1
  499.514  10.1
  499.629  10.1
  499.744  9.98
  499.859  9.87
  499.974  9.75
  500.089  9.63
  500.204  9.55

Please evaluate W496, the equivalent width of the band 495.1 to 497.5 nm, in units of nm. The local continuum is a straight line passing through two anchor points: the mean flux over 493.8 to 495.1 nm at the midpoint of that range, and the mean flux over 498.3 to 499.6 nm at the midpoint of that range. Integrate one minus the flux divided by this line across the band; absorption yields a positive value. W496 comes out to -0.05 nm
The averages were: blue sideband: 10.2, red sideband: 9.75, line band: 10.2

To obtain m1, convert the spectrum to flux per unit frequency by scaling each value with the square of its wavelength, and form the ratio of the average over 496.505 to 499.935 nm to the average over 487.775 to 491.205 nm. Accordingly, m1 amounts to 1.03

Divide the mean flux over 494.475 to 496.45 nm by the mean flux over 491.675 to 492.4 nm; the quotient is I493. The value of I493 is 1.1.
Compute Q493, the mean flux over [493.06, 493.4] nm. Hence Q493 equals 10.4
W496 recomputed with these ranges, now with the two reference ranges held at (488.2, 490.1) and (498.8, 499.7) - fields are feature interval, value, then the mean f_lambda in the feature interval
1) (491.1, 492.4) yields 0.03 nm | 9.7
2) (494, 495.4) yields -0.05 nm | 10.3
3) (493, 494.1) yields 0.00 nm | 9.92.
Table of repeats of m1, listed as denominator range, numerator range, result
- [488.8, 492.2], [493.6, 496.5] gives 1.04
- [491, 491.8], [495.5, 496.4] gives 1.06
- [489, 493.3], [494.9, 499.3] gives 1.02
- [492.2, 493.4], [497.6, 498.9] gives 0.97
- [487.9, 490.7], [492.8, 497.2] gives 1.04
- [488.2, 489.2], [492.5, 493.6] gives 1.07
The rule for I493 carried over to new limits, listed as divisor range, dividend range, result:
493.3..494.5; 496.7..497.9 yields 1.02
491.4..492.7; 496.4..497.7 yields 1.04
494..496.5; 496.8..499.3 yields 0.95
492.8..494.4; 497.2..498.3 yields 0.98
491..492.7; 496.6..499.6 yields 1.01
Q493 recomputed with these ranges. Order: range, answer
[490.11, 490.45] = 10.4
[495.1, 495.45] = 10.3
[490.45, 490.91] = 9.95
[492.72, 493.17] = 10.4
